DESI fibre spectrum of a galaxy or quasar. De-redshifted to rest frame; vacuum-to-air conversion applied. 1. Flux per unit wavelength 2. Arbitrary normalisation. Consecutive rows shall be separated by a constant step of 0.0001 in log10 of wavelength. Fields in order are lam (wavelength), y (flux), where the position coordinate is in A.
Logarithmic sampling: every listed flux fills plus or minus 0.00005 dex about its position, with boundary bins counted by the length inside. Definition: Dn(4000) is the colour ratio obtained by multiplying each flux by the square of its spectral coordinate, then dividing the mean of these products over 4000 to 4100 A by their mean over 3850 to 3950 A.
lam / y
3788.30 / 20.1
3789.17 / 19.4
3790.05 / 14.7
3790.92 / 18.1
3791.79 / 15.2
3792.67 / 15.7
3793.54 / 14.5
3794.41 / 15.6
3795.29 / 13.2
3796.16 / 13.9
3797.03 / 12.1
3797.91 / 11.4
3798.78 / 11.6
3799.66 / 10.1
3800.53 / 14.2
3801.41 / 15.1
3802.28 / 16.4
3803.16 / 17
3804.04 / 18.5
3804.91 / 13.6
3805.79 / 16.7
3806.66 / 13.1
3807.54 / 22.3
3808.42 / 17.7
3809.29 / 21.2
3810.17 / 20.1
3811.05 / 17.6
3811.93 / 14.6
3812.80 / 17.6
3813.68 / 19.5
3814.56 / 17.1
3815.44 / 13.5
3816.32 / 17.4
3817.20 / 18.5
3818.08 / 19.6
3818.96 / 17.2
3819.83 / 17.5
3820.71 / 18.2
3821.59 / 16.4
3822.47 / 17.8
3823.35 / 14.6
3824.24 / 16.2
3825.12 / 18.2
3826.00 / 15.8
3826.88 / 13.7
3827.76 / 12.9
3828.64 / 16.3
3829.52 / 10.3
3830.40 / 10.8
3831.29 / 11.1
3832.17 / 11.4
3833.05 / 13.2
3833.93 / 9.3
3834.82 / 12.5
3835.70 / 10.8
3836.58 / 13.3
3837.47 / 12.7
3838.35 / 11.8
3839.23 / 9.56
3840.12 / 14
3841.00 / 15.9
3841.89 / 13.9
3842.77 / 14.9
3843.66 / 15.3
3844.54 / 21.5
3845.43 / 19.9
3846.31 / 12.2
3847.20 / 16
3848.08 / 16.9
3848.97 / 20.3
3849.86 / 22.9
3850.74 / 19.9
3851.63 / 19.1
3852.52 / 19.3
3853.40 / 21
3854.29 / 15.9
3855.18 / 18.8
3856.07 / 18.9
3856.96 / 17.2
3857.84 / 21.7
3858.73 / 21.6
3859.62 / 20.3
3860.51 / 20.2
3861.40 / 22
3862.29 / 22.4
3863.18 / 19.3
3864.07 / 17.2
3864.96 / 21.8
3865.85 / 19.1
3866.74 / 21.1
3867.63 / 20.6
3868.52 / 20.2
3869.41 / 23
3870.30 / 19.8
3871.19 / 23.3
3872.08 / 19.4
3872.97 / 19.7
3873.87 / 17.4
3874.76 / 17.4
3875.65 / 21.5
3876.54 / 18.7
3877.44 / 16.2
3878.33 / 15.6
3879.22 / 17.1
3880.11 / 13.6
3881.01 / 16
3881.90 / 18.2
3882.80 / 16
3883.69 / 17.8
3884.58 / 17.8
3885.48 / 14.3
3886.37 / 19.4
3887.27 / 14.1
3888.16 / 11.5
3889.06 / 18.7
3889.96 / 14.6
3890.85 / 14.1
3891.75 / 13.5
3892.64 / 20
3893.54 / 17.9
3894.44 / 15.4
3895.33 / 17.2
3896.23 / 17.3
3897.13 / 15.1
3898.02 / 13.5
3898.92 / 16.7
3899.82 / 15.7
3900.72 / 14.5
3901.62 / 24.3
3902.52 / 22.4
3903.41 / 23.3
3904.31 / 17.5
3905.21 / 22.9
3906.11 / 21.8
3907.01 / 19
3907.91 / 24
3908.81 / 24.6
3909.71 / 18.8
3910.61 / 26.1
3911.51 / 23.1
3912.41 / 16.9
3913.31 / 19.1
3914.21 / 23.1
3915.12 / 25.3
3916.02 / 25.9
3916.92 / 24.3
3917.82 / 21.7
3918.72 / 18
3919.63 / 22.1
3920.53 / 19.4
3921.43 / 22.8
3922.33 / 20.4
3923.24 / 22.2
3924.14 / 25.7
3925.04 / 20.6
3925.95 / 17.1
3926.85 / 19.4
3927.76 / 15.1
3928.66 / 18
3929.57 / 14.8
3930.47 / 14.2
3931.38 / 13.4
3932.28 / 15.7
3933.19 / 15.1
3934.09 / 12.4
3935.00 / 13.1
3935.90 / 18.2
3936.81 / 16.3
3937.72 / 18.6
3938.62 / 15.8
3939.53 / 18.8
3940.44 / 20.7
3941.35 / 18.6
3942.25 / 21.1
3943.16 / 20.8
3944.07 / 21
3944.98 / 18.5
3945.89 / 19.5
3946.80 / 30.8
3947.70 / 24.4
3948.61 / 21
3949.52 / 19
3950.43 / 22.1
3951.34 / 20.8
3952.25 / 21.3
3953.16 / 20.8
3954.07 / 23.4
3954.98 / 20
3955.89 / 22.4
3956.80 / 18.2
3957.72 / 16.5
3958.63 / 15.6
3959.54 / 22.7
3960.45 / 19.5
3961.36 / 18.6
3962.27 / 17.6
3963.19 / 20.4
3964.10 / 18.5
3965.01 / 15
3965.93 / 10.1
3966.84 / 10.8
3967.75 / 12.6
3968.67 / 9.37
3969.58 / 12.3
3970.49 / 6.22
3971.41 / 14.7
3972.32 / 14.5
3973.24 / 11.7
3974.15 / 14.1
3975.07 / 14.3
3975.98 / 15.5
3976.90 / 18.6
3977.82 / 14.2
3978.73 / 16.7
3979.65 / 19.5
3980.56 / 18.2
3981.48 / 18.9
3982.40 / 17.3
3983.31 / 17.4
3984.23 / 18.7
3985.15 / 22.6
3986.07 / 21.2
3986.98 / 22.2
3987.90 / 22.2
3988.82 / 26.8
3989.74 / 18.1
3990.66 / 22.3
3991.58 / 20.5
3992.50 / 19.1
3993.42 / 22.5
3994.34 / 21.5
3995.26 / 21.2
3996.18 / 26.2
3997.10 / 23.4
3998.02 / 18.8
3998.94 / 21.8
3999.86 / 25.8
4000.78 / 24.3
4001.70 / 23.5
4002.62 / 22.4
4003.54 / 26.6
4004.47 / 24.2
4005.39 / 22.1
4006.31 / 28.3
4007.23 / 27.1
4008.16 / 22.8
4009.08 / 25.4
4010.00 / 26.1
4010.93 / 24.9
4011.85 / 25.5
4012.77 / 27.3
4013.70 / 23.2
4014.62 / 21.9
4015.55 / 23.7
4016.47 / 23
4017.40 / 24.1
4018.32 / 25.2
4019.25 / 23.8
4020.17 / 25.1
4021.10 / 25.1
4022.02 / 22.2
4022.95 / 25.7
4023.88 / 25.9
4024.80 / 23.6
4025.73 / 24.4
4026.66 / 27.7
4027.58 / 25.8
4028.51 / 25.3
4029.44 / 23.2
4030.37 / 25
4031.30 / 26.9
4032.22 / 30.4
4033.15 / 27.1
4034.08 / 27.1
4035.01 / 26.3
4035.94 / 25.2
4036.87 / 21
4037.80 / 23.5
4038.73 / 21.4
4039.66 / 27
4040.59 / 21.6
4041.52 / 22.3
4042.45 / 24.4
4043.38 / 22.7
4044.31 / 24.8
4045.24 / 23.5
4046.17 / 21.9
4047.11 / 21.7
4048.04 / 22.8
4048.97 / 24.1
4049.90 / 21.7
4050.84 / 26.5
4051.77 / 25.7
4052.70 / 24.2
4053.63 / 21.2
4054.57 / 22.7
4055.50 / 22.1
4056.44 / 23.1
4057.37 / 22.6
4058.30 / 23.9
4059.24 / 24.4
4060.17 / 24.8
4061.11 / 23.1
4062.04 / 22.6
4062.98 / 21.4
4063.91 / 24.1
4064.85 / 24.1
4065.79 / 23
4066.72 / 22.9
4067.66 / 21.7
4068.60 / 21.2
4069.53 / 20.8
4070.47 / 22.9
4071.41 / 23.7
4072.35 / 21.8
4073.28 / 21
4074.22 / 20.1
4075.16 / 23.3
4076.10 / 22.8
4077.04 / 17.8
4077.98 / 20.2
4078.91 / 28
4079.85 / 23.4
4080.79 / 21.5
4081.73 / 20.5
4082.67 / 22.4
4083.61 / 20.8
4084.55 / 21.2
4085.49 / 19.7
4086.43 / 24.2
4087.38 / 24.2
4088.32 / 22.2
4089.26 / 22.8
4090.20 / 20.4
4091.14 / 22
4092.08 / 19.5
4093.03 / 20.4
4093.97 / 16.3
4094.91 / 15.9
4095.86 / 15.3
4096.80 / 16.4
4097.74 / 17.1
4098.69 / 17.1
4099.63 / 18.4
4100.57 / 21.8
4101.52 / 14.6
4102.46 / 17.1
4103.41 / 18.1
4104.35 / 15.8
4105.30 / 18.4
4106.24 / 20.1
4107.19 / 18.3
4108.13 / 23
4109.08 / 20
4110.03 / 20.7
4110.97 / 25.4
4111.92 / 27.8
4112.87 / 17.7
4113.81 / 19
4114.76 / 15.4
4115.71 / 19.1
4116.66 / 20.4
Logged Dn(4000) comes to 1.3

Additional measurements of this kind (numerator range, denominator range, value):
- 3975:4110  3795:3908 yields 1.44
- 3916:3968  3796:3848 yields 1.33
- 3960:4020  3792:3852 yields 1.42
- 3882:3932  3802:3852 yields 1.24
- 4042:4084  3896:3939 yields 1.27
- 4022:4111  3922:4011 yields 1.21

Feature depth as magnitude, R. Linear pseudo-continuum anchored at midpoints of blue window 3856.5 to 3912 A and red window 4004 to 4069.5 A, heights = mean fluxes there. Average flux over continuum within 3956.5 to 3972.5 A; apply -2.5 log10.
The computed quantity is 0.383 mag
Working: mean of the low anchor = 18.8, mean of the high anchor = 24.1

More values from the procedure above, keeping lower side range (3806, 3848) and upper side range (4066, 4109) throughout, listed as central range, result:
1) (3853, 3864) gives -0.23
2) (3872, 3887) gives -0.06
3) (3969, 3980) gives 0.27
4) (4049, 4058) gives -0.18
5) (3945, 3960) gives -0.18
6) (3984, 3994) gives -0.16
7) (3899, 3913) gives -0.23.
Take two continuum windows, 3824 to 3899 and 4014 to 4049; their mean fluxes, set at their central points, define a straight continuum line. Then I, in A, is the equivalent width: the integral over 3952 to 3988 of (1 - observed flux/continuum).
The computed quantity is 7.7 A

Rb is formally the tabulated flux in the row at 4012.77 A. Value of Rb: 27.3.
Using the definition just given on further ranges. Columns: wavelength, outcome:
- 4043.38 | 22.7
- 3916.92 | 24.3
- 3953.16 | 20.8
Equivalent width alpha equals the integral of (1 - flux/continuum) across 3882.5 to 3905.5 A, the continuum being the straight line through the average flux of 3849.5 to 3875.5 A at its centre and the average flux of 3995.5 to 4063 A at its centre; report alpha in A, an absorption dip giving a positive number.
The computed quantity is 4.1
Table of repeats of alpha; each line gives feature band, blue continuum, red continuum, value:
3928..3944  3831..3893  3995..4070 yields 2.6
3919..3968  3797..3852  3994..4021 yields 5.5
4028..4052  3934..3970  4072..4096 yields -4.8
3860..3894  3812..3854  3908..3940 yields -1.5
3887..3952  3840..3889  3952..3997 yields -3.5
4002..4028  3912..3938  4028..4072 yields -2.8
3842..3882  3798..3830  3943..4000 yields -4.4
